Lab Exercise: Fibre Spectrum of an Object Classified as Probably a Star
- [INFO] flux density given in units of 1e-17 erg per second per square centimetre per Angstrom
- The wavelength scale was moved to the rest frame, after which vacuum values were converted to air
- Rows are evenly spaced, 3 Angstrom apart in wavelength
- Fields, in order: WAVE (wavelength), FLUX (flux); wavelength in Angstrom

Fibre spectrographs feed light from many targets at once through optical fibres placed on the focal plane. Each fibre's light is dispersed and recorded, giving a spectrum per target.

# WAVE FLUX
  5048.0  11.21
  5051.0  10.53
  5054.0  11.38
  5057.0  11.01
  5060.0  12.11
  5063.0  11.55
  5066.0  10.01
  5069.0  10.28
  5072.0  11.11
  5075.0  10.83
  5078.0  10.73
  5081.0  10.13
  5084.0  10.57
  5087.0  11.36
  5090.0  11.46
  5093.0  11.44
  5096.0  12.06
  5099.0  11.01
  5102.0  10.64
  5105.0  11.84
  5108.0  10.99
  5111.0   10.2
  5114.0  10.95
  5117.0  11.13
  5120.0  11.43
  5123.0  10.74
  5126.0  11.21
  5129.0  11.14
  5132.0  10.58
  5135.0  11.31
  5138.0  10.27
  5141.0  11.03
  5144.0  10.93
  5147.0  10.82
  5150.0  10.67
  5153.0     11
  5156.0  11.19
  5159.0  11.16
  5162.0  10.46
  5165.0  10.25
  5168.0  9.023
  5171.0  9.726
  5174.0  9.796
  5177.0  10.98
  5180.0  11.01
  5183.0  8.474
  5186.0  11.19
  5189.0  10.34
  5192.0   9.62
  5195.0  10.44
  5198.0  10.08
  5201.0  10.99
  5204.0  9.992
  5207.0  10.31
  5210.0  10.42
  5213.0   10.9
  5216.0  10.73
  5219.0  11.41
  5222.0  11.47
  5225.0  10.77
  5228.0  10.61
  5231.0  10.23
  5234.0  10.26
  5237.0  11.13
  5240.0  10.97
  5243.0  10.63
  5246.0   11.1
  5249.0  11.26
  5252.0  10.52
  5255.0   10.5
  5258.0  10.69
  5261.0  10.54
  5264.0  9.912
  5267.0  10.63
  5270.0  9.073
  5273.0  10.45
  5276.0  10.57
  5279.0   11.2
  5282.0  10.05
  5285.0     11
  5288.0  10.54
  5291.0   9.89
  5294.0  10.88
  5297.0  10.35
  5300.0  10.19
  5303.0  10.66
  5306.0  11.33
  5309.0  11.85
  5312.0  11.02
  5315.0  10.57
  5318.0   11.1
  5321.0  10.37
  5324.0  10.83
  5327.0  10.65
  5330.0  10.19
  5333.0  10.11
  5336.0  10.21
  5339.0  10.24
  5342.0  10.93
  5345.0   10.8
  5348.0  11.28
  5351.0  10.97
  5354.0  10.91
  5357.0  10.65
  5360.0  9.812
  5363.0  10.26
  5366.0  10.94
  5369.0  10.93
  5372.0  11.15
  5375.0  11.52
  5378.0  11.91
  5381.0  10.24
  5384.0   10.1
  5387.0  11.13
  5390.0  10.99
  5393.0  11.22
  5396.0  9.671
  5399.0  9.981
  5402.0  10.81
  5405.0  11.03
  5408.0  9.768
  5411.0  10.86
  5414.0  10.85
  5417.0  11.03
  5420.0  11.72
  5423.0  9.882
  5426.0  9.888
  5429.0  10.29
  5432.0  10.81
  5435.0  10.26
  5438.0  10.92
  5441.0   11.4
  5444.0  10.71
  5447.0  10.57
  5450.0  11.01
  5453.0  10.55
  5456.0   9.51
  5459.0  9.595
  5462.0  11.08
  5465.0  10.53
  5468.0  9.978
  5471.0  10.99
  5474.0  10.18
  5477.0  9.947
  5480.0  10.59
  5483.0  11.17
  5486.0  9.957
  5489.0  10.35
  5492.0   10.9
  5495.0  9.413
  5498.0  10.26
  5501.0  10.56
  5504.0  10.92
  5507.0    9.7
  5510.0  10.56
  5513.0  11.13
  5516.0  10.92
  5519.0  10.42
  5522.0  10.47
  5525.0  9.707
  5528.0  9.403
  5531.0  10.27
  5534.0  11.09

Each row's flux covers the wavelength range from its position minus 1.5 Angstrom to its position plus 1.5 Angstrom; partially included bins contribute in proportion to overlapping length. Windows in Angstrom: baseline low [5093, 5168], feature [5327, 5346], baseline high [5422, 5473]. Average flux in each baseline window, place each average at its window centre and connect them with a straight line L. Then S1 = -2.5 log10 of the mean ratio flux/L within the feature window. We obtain 0.02 mag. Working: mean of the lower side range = 10.9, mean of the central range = 10.4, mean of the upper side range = 10.5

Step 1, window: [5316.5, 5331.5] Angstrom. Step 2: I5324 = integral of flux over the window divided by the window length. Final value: 10.6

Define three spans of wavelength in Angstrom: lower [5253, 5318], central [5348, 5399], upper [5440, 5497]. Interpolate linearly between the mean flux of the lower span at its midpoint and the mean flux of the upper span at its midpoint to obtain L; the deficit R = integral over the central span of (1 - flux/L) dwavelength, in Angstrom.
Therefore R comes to -1.3 Angstrom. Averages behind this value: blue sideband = 10.6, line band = 10.8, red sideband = 10.4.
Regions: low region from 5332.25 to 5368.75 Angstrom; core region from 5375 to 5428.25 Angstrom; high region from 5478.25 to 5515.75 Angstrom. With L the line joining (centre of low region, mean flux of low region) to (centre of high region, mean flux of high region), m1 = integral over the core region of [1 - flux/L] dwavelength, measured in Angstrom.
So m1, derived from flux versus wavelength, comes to -0.5 Angstrom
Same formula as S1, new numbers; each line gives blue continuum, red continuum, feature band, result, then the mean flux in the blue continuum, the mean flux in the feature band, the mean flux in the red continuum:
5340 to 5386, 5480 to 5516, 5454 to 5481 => 0.03 mag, 10.8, 10.3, 10.5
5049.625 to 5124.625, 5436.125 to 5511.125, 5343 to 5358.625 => -0.03 mag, 11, 10.9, 10.5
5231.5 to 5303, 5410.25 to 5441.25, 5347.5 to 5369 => -0.01 mag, 10.5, 10.7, 10.7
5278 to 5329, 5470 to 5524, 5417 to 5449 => -0.01 mag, 10.7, 10.7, 10.5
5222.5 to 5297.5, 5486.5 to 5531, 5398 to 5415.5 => -0.01 mag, 10.6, 10.6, 10.3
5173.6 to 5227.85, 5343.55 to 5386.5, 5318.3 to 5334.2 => 0.03 mag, 10.5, 10.5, 10.8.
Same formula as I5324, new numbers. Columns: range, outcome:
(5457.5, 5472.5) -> 10.4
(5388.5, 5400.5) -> 10.5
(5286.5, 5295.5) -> 10.4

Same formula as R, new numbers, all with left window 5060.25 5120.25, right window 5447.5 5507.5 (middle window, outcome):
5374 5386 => -0.4 Angstrom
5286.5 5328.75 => -0.3 Angstrom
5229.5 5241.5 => 0.1 Angstrom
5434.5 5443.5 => -0.4 Angstrom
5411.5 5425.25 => -0.5 Angstrom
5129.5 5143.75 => 0.1 Angstrom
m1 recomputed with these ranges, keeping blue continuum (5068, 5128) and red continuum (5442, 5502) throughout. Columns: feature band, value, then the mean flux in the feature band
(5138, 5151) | 0.2 Angstrom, 10.8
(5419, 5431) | 0.1 Angstrom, 10.4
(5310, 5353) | -0.2 Angstrom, 10.7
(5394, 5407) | 0.2 Angstrom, 10.4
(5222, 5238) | 0.2 Angstrom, 10.7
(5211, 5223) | -0.3 Angstrom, 11.1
